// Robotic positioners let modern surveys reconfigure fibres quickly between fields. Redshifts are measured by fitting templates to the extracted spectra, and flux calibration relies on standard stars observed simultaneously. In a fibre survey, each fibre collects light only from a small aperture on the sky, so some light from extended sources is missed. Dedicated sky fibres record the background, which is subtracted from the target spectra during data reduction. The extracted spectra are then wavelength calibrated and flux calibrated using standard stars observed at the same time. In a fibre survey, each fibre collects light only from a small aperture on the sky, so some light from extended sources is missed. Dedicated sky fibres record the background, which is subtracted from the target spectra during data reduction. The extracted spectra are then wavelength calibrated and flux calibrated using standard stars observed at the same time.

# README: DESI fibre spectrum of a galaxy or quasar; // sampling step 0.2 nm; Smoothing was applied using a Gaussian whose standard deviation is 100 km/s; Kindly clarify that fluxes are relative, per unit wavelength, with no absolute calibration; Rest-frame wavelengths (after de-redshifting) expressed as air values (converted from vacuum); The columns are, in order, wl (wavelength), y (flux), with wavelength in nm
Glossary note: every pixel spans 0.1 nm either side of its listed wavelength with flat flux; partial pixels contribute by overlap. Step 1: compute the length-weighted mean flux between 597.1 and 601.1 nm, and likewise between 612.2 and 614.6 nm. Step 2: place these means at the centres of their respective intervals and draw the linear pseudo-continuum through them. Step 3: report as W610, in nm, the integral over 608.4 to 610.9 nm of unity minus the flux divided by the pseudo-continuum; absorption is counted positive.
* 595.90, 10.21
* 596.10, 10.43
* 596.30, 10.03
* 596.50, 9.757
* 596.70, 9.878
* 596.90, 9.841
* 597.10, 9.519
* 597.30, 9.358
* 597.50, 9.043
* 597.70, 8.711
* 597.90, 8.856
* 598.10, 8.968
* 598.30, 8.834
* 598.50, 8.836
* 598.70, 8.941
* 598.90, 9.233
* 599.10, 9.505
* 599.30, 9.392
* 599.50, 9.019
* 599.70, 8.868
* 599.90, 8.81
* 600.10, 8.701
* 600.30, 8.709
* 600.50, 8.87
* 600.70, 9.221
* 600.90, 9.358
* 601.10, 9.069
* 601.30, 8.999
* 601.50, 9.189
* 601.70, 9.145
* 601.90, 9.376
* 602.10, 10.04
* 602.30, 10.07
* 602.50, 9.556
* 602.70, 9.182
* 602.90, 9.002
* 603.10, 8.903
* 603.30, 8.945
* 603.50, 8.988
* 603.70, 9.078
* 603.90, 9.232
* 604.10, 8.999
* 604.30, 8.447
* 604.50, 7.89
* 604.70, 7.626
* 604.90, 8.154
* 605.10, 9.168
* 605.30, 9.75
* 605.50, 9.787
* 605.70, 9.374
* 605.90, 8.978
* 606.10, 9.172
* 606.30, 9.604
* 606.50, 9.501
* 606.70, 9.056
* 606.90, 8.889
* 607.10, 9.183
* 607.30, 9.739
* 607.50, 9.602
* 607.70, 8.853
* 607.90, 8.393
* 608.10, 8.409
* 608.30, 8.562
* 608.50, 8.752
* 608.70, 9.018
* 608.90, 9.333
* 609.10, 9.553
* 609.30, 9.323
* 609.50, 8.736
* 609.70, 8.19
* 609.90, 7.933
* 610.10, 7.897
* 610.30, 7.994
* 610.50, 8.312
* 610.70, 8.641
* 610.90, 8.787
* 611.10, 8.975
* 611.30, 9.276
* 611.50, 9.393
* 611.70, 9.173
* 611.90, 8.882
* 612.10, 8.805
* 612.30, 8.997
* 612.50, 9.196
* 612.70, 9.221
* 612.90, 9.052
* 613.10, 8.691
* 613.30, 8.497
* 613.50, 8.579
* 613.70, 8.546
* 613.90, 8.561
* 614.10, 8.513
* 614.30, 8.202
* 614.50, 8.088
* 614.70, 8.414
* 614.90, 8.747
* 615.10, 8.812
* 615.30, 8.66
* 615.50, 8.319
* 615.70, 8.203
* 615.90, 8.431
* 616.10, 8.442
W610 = 0.04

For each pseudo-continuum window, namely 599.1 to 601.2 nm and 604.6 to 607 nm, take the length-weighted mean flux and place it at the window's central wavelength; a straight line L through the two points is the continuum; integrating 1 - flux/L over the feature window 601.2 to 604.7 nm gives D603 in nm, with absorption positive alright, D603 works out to -0.008 nm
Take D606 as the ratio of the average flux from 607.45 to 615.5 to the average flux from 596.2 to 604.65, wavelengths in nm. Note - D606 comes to 1.0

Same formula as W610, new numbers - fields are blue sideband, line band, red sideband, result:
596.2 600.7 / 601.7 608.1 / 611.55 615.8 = -0.10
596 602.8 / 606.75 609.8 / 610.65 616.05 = -0.02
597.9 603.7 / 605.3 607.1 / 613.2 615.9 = -0.09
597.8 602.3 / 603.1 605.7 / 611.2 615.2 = 0.04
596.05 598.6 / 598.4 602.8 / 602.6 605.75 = -0.02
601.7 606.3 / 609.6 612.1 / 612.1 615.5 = 0.05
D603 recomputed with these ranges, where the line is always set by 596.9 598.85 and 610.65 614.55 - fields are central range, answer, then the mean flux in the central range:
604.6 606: -0.01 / 8.98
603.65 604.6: 0.03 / 8.71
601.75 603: -0.08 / 9.52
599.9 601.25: 0.01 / 8.98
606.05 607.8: -0.08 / 9.29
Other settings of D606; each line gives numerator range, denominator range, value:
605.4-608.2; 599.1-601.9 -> 1.01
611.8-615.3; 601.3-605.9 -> 0.96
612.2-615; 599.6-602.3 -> 0.95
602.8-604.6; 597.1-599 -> 0.98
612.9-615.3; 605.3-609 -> 0.93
